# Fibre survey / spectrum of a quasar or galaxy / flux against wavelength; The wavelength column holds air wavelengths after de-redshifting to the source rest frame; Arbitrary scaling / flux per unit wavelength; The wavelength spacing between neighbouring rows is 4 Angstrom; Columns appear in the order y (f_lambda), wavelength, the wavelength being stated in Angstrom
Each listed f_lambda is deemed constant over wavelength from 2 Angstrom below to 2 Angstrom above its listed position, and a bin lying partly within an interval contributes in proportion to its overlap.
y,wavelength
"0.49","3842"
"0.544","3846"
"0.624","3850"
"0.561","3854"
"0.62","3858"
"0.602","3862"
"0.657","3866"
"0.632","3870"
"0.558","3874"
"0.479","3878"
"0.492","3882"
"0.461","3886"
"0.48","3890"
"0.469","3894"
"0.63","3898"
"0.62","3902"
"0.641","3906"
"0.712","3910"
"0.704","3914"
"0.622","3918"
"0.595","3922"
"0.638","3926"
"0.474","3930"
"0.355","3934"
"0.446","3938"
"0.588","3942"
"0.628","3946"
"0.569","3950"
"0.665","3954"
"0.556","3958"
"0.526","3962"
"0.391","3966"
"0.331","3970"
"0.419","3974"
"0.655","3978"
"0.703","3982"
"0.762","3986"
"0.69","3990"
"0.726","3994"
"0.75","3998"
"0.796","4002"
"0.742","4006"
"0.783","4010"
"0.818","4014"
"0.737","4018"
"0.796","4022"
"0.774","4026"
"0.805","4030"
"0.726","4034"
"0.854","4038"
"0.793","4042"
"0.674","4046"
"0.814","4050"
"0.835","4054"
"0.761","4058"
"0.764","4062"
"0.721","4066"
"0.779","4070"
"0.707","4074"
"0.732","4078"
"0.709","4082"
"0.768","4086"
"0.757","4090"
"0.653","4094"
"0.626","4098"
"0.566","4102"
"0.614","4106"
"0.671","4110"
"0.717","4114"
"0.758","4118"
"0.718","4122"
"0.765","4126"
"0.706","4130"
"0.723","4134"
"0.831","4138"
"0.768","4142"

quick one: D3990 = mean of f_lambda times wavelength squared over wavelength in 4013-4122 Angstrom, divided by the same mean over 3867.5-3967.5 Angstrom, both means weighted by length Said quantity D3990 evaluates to 1.4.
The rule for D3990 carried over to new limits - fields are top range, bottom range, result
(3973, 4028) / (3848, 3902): 1.39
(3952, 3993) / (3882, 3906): 1.11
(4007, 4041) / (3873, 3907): 1.58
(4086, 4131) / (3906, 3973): 1.36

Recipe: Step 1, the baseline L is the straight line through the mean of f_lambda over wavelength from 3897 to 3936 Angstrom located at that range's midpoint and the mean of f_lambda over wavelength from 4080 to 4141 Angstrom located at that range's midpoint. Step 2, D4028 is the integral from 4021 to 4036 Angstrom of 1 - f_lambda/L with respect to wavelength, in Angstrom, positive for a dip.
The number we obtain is -2.6 Angstrom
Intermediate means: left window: 0.598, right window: 0.706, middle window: 0.774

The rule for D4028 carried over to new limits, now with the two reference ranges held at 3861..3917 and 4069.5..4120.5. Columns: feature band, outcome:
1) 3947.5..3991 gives 4.06 Angstrom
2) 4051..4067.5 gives -2.44 Angstrom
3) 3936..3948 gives 1.12 Angstrom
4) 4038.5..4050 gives -1.67 Angstrom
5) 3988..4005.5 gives -2.73 Angstrom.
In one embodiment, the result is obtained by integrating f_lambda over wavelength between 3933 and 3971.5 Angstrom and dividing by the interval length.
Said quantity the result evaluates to 0.512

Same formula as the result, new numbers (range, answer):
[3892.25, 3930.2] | 0.618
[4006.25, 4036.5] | 0.776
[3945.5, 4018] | 0.642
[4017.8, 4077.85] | 0.769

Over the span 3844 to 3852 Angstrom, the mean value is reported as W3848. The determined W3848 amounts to 0.584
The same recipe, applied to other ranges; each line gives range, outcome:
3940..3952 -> 0.595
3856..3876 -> 0.614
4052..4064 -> 0.787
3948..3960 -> 0.597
